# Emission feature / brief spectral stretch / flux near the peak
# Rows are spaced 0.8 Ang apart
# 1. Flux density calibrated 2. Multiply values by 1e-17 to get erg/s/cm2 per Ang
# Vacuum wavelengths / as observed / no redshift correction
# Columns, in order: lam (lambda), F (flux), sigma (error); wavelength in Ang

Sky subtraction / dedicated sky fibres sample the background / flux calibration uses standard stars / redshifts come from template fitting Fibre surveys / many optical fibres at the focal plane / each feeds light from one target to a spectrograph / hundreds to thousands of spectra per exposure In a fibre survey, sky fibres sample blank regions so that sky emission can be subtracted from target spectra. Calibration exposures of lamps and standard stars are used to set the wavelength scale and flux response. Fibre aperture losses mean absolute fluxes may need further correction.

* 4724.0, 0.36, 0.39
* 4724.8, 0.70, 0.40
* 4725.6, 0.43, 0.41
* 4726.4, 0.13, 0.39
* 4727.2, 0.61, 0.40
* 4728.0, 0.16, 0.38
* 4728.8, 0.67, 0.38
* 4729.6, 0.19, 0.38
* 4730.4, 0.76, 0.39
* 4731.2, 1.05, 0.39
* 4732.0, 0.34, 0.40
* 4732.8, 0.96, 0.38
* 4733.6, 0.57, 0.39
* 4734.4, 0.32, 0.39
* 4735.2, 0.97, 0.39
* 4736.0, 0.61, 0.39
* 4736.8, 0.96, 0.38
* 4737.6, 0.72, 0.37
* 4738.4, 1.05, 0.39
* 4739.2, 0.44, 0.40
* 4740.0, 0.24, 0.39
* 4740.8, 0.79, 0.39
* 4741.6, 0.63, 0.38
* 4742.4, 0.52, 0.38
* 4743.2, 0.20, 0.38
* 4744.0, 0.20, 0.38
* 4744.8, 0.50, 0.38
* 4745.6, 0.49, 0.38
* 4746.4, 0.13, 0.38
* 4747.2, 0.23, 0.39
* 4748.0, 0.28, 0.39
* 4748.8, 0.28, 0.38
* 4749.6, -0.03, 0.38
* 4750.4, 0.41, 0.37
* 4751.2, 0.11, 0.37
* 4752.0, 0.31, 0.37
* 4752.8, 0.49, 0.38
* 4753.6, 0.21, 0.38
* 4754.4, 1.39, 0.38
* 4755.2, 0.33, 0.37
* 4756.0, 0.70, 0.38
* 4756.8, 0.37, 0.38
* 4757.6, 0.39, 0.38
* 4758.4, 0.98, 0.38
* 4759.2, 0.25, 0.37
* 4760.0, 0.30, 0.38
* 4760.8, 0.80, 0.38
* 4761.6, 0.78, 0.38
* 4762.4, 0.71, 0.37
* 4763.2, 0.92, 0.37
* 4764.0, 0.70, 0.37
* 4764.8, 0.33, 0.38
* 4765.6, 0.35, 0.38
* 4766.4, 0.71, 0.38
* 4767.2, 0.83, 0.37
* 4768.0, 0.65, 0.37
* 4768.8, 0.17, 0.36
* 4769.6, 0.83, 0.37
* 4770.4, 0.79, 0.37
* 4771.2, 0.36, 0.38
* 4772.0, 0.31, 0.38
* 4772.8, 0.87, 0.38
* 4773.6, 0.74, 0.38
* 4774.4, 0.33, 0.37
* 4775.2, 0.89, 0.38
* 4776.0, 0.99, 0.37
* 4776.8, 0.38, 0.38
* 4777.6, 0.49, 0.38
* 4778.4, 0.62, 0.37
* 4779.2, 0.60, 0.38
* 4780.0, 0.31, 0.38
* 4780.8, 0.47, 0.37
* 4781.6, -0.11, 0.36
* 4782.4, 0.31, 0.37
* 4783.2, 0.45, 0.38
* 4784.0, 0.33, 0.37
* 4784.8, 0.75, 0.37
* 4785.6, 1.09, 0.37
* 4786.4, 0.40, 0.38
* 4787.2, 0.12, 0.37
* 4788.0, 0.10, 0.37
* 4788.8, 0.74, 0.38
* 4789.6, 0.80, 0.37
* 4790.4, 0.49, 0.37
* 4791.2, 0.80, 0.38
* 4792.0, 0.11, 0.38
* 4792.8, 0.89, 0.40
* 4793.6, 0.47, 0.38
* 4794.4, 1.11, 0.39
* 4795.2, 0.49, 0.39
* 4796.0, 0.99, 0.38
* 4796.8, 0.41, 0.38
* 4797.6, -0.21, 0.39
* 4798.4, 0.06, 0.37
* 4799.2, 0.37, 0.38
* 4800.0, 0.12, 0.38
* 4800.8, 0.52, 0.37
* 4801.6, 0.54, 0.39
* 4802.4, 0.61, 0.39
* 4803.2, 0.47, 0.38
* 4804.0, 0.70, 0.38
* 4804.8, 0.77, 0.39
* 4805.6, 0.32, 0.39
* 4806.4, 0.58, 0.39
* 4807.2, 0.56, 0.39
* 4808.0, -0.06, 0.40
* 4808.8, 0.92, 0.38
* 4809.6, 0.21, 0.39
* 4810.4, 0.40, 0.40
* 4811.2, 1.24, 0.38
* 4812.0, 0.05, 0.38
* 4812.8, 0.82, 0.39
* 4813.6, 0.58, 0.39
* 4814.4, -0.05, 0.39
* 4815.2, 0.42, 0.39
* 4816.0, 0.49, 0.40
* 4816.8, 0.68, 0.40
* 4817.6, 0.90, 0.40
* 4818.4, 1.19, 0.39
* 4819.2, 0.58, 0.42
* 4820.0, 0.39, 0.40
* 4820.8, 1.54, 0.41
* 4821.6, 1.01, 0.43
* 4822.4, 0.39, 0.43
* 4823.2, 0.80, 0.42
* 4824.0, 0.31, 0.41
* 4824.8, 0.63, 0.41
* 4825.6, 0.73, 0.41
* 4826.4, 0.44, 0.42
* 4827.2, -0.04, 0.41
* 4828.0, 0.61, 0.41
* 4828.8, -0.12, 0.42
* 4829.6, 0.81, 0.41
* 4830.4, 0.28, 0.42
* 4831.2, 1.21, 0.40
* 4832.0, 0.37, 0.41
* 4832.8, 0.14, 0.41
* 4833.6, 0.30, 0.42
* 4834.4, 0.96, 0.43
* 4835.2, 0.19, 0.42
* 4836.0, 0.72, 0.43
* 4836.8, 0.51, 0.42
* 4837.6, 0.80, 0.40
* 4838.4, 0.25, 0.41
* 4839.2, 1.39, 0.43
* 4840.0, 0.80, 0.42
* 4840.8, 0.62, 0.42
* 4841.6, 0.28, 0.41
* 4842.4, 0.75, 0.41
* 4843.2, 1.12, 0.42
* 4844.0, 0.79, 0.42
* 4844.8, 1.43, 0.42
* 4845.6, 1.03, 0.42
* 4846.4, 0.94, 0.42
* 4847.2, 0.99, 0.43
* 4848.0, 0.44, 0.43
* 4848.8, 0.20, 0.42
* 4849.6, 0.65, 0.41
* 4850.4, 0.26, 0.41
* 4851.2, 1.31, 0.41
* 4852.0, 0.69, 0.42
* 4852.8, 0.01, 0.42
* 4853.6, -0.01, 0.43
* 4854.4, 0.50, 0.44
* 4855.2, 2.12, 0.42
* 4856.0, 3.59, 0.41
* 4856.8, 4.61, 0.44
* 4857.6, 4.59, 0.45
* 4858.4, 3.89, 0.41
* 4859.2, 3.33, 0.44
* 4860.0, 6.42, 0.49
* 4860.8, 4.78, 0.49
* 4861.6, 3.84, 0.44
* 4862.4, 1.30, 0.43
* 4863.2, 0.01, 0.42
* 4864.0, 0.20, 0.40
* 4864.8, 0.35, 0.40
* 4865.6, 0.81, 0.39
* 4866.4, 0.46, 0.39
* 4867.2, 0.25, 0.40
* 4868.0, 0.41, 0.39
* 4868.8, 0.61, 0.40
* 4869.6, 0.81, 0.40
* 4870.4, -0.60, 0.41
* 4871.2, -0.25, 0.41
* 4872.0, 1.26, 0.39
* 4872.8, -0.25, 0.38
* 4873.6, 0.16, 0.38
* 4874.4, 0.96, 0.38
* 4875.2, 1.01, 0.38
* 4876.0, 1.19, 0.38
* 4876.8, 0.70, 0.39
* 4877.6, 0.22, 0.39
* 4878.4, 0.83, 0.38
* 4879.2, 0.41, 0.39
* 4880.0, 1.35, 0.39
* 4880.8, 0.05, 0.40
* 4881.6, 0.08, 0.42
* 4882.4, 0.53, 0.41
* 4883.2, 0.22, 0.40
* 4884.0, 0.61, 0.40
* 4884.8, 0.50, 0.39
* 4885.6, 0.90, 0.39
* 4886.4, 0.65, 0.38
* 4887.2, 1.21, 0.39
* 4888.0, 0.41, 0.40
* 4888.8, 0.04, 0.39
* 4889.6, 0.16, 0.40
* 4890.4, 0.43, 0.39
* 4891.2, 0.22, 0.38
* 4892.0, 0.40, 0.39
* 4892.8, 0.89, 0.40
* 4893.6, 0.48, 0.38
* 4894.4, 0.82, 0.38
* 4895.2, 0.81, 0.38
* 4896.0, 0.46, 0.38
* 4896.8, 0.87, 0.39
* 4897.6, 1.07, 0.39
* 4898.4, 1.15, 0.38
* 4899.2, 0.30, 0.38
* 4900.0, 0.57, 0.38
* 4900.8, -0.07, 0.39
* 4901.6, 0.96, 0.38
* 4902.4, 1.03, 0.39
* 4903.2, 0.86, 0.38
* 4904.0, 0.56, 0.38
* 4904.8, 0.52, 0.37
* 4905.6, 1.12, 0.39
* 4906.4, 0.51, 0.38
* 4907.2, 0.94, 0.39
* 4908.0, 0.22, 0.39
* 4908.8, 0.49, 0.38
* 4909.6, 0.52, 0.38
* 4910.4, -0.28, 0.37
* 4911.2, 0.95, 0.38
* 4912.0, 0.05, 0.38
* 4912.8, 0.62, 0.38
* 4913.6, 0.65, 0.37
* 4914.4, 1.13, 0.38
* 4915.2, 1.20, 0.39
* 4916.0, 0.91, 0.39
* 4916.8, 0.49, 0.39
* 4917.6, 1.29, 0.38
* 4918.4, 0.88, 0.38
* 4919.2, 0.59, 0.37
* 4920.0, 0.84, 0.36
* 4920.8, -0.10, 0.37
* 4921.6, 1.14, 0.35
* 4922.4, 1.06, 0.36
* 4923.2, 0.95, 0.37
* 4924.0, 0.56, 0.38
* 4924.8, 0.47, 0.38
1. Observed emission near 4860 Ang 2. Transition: [O II] 3727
